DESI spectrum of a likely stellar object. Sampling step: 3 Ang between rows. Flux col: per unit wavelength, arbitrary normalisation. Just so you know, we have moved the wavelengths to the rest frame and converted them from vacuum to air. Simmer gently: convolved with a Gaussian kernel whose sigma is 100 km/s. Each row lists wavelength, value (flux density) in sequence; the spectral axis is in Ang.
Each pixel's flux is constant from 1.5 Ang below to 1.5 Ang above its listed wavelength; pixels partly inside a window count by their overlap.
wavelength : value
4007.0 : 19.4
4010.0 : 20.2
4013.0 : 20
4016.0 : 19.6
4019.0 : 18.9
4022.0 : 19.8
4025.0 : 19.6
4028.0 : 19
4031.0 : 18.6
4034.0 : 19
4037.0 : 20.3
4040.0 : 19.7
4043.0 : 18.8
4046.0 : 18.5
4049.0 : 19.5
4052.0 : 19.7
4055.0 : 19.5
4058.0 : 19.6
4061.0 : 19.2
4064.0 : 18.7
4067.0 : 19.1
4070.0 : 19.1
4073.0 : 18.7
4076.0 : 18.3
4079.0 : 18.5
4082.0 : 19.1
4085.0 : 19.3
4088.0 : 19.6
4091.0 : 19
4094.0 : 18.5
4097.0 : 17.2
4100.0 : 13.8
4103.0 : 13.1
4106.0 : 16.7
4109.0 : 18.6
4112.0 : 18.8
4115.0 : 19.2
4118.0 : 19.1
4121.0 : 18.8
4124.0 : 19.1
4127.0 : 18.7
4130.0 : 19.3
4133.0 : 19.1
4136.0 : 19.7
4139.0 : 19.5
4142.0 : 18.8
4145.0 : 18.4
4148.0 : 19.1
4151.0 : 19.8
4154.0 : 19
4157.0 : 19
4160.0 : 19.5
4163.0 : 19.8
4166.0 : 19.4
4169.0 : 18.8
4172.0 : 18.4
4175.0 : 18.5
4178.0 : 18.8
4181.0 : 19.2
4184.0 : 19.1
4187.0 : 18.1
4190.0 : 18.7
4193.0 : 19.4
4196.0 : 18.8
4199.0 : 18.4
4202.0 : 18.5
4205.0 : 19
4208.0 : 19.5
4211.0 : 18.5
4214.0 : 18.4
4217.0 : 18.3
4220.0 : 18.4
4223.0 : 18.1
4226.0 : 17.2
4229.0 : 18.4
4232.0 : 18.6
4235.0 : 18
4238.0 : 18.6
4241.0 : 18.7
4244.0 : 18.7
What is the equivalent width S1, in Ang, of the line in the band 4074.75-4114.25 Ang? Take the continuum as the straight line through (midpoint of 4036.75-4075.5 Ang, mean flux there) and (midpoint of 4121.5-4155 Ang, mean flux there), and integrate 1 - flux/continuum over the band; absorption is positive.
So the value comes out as 2.9 Ang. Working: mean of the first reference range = 19.2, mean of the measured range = 17.8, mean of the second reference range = 19.1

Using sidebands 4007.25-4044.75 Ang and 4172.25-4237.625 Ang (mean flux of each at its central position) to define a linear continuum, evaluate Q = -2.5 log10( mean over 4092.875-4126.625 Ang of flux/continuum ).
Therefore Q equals 0.087 mag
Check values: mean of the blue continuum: 19.4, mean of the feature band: 17.6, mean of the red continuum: 18.6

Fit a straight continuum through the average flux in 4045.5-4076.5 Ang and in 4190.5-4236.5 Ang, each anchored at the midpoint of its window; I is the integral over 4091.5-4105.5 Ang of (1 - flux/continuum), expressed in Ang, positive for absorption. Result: 2.22 Ang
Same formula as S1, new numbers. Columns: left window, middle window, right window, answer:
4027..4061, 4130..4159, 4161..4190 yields -0.3 Ang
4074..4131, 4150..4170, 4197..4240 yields -1.1 Ang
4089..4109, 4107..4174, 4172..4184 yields -4.9 Ang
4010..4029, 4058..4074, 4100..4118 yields -0.6 Ang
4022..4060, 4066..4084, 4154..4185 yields 0.4 Ang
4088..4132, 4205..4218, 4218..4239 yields -0.4 Ang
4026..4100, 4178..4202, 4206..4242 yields -0.4 Ang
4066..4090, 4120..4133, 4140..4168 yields 0.1 Ang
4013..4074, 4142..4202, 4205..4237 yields -1.0 Ang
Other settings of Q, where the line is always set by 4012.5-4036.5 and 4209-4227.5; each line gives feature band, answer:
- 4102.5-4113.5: 0.10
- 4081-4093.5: -0.01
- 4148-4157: -0.04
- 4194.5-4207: -0.02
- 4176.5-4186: -0.03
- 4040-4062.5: -0.01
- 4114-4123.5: -0.01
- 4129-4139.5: -0.04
